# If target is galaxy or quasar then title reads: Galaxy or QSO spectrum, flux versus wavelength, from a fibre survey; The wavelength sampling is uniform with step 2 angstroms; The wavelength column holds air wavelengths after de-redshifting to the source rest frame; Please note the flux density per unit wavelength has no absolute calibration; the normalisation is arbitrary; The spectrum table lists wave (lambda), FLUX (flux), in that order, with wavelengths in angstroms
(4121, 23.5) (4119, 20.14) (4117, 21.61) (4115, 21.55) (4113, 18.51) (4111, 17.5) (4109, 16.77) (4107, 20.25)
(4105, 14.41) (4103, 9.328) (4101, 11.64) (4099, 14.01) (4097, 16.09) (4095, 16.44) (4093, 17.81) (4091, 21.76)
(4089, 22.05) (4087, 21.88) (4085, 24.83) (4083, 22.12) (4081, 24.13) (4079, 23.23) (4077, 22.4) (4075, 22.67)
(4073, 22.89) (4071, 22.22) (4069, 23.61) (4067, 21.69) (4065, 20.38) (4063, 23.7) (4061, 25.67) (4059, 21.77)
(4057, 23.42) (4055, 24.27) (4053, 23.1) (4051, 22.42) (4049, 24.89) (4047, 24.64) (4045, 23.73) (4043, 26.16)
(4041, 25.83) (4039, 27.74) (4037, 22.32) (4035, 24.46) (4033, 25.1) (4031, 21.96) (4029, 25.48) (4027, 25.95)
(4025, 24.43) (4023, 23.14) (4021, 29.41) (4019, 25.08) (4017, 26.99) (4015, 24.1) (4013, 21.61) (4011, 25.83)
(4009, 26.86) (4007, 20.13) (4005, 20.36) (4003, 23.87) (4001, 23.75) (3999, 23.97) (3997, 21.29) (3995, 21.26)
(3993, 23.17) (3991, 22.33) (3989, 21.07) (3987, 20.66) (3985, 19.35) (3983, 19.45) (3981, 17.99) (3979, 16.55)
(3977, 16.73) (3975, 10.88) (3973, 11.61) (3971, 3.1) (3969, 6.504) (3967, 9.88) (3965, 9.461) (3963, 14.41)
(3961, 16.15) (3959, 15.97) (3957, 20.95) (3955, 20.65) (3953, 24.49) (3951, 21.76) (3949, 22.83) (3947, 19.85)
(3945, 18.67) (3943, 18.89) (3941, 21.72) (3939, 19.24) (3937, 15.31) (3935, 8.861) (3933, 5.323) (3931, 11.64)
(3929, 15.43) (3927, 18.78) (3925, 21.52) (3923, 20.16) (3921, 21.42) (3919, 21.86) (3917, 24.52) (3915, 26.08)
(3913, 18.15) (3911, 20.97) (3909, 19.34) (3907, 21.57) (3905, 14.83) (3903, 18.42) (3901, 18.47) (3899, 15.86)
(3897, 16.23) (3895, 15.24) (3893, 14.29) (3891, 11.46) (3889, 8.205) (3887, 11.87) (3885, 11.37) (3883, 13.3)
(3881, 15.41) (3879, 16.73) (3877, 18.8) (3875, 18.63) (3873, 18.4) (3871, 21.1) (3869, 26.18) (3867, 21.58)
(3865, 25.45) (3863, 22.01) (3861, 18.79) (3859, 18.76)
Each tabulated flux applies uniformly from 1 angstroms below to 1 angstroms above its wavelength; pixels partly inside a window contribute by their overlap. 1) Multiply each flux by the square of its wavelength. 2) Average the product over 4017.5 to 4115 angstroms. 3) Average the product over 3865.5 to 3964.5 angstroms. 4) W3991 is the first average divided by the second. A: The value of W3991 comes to 1.3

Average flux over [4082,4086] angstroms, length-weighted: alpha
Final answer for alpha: 23.5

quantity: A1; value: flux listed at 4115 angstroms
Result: 21.55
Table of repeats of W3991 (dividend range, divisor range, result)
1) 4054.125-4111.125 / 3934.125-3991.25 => 1.29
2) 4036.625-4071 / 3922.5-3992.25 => 1.51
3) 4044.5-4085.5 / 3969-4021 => 1.19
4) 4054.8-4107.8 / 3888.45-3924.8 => 1.21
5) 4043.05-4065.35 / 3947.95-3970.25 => 1.51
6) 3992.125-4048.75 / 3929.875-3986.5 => 1.59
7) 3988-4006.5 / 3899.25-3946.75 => 1.26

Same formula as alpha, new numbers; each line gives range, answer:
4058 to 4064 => 23.7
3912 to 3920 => 22.7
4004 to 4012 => 23.3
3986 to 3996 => 21.7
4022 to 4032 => 24.2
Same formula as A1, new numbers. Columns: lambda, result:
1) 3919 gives 21.86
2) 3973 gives 11.61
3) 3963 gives 14.41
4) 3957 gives 20.95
